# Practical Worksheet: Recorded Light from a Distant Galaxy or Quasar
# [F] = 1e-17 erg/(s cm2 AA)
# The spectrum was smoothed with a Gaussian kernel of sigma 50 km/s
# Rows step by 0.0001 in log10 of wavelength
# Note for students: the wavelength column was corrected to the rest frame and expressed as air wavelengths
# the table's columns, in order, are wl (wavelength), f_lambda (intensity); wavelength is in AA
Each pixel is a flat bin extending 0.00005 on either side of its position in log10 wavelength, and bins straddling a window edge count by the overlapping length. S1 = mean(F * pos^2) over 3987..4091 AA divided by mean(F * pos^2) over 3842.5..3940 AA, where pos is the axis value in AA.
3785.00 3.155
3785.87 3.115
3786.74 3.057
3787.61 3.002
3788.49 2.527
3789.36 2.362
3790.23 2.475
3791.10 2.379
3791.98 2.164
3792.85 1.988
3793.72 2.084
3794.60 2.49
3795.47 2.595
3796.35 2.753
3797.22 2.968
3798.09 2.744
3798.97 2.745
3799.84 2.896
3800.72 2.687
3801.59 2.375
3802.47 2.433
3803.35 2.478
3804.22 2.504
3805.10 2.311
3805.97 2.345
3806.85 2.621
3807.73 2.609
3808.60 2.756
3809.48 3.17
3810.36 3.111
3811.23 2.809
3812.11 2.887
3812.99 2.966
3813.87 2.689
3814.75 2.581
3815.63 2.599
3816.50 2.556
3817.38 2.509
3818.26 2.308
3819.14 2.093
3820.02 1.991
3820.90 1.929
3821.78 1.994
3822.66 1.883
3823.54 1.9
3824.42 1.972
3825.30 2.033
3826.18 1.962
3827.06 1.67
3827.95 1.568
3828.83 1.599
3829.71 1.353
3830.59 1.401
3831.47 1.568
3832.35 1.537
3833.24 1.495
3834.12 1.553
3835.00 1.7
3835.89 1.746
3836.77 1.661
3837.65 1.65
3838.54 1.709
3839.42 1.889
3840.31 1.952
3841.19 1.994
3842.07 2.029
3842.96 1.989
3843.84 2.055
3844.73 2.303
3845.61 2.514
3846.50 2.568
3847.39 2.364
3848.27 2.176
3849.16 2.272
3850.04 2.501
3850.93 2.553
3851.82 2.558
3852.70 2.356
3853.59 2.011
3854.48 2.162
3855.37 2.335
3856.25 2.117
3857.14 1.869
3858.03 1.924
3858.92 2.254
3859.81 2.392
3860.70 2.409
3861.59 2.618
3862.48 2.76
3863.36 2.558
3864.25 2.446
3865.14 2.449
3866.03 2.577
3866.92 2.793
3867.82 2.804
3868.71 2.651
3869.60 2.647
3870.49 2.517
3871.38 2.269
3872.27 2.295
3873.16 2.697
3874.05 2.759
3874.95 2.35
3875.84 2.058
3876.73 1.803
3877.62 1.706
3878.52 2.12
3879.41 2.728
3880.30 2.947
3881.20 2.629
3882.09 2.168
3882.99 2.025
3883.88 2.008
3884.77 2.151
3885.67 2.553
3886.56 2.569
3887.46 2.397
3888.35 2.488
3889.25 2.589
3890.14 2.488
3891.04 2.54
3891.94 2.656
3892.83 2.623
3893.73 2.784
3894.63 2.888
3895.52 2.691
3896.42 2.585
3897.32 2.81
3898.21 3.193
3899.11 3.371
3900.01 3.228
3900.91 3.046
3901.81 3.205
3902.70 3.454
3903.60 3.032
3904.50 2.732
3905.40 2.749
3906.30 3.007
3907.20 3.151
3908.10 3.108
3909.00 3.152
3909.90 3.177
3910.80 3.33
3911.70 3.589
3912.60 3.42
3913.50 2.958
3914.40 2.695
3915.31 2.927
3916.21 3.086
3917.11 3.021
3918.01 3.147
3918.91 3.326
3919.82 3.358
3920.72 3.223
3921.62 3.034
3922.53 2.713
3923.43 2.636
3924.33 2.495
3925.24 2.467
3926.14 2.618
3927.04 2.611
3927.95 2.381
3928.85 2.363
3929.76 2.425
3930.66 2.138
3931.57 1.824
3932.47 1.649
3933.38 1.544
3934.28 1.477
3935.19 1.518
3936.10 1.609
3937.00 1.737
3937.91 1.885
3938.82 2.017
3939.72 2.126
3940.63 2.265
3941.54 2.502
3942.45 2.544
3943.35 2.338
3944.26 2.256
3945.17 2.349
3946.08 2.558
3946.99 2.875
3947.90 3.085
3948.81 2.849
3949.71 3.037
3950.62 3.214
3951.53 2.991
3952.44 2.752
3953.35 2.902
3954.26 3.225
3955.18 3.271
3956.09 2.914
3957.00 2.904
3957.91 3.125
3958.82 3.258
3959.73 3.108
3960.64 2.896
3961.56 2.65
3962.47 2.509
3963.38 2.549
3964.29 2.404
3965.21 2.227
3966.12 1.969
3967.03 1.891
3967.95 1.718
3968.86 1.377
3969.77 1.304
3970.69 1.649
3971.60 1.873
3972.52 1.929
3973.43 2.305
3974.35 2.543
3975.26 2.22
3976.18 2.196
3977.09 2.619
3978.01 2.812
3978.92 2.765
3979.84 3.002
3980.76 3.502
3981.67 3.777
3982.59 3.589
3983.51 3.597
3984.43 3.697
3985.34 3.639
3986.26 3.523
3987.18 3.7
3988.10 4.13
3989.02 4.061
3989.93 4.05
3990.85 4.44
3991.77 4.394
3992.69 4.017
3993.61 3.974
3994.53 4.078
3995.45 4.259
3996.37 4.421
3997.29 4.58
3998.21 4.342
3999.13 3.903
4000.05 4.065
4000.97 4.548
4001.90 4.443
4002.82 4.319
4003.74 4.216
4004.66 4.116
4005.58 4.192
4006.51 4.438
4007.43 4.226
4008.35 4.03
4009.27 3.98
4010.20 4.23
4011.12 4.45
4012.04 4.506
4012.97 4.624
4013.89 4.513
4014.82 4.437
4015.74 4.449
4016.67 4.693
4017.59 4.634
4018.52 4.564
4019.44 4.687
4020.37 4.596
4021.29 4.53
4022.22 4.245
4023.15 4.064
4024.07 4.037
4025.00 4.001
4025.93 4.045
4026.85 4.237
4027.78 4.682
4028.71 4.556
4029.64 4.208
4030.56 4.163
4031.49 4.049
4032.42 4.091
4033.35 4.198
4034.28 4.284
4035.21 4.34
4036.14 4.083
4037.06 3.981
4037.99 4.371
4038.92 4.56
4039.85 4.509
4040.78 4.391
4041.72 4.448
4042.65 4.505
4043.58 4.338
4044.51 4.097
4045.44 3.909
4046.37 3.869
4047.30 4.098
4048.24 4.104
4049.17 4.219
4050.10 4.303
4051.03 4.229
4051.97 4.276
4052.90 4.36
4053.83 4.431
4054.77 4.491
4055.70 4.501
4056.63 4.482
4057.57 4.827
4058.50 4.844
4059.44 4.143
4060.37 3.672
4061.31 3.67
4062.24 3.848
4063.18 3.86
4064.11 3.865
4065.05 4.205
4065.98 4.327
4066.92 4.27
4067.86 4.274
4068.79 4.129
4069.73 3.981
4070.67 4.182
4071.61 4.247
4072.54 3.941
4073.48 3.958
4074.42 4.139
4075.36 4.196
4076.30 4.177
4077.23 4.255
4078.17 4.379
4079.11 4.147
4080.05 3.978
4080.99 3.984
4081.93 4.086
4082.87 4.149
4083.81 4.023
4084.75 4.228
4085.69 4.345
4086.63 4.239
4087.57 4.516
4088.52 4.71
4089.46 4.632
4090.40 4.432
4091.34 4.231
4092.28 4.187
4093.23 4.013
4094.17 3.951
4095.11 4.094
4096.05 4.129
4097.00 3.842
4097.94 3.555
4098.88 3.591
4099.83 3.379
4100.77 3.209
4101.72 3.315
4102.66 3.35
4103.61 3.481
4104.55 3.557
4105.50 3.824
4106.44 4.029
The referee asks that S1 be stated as 1.80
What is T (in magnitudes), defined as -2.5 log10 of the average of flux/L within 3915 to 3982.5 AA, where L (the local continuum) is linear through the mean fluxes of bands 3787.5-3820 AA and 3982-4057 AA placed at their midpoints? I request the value 0.41 mag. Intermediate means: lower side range 2.57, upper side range 4.24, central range 2.52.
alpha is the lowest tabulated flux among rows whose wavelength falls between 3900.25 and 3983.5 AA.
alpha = 1.304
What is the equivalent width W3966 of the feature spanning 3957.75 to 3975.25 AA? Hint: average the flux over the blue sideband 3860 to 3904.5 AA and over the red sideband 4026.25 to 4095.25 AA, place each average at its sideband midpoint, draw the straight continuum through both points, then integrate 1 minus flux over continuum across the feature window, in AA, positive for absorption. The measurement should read 5.7 AA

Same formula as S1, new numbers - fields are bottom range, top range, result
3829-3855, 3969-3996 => 1.74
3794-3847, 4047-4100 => 2.13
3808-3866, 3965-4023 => 1.82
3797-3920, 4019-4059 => 1.91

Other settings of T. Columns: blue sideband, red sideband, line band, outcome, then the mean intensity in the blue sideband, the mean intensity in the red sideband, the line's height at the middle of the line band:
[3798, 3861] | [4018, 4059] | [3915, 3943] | 0.31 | 2.21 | 4.31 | 3.21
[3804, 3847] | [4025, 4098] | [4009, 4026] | -0.15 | 2.13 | 4.21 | 3.82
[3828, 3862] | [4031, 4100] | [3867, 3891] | -0.02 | 2.02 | 4.18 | 2.36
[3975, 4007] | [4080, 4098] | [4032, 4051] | -0.06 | 3.83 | 4.18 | 4.01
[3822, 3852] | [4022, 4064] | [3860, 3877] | -0.10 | 1.93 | 4.23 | 2.28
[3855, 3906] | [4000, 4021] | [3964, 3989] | 0.41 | 2.56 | 4.4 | 3.92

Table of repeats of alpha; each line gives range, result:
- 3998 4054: 3.869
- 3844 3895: 1.706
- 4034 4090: 3.67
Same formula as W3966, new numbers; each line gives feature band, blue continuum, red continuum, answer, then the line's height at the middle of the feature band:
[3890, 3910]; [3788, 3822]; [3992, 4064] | 2.0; 3.27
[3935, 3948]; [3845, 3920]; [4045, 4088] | 3.7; 3.14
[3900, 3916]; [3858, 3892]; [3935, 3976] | -4.4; 2.43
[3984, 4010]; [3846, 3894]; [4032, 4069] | -3.1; 3.69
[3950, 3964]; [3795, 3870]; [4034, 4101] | 1.4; 3.28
